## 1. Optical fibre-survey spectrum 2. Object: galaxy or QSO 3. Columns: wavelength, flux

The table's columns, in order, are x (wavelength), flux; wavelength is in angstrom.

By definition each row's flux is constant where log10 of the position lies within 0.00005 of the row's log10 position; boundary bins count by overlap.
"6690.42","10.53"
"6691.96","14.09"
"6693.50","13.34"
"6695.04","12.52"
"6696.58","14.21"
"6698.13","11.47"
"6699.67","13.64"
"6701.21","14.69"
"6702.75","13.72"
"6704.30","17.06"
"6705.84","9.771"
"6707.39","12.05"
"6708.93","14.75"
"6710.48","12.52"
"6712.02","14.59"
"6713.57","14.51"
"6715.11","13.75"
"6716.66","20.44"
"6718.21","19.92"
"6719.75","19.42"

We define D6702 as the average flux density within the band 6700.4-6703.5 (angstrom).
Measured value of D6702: 14.2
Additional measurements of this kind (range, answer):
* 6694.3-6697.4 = 13.3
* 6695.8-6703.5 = 13.5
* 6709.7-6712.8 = 13.5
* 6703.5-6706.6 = 13.4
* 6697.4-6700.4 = 12.6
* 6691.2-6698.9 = 13.1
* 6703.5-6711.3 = 13.2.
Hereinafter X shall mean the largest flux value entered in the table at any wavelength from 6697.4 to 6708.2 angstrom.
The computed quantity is 17.06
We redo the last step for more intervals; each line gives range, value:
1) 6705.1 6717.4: 20.44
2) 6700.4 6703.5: 14.69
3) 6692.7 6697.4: 14.21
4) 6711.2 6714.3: 14.59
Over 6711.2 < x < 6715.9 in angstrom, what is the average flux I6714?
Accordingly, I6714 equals 14.3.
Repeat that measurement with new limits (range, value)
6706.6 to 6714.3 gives 13.7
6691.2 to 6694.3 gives 13.7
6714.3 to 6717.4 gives 17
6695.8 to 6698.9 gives 12.8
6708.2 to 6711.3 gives 13.6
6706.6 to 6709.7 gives 13.4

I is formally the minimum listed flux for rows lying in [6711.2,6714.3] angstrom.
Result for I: 14.51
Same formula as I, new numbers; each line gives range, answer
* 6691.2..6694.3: 13.34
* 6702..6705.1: 13.72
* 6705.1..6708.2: 9.771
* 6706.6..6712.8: 12.05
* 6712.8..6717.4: 13.75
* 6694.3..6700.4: 11.47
